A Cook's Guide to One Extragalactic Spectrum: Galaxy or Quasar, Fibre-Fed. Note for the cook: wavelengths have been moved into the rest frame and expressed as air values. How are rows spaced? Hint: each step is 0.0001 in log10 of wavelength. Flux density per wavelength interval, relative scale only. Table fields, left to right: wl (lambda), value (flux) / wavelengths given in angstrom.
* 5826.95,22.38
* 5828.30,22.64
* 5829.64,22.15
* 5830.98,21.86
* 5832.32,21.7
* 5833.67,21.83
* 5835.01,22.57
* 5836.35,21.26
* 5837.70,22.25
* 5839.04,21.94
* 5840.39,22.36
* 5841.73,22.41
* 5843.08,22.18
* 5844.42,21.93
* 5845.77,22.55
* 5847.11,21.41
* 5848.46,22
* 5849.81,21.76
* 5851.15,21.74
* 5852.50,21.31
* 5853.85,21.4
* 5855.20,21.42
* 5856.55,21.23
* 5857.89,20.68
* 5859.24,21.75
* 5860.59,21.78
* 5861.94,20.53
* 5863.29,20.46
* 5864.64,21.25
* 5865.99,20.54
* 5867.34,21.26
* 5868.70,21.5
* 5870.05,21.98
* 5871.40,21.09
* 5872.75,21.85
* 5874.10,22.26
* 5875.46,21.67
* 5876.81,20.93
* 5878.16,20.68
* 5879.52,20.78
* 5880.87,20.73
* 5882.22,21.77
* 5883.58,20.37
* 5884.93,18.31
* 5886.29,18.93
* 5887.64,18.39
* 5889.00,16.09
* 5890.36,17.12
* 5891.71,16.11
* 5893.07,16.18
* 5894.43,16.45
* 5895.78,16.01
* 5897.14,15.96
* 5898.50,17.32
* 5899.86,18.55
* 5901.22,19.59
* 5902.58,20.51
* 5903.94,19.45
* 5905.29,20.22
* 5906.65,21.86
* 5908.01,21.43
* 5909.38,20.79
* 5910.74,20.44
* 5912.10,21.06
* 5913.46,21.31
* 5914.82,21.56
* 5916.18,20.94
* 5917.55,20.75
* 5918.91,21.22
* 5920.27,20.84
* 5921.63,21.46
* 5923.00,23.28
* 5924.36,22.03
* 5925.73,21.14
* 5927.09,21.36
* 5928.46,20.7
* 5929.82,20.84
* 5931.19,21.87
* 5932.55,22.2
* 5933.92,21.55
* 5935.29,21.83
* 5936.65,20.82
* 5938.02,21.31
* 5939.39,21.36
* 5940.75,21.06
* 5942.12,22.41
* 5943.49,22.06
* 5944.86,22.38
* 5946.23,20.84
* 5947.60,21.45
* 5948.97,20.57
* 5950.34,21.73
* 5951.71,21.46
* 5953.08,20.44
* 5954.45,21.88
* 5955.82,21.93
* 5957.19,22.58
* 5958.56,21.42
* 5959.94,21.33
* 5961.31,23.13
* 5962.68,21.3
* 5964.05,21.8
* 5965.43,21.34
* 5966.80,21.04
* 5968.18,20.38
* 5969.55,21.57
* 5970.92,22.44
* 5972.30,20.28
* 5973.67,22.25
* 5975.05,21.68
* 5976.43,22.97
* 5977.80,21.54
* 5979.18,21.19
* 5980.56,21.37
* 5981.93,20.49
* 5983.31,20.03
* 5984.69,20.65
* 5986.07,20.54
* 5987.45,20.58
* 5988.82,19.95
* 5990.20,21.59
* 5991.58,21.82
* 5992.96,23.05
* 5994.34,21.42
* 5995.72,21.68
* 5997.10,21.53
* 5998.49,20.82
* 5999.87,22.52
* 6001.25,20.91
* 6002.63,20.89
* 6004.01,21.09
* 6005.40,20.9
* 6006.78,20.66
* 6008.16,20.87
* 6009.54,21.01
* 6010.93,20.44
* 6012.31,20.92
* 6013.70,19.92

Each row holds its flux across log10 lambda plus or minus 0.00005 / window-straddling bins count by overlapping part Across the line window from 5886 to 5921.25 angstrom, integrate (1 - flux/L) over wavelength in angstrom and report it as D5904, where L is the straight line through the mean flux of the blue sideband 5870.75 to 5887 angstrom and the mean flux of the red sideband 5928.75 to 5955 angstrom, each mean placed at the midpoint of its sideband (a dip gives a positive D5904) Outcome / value 3.08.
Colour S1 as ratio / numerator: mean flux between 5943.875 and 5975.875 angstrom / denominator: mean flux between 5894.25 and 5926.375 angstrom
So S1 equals 1.06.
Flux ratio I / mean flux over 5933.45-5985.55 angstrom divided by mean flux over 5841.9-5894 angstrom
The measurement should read 1.0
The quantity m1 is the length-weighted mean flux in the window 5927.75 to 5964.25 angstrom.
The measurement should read 21.6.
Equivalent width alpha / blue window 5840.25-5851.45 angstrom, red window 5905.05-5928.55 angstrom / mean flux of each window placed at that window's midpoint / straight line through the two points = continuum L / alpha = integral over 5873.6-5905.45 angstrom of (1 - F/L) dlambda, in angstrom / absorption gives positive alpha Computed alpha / 4.0 angstrom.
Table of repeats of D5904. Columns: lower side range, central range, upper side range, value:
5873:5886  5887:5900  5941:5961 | 2.6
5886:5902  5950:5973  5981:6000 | -1.8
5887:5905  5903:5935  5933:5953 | -2.9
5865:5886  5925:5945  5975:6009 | -0.4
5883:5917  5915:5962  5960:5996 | -3.2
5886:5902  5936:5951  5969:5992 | -1.5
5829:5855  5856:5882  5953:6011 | 0.7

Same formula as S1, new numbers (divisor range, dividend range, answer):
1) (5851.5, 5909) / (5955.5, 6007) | 1.07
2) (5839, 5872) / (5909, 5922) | 0.98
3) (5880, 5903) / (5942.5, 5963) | 1.19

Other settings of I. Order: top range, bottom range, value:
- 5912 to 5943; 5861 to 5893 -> 1.07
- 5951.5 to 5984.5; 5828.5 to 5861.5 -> 0.98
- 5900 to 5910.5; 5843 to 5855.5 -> 0.94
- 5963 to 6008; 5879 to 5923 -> 1.09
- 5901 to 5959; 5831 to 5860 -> 0.98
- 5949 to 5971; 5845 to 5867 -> 1.01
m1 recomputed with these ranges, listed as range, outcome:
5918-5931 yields 21.4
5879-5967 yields 20.5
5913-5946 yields 21.5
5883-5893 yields 17.8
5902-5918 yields 20.9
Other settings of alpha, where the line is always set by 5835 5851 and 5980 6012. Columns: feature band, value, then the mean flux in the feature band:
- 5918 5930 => 0.0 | 21.5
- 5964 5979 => -0.2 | 21.5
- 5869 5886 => 0.6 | 21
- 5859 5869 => 0.4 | 21.1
